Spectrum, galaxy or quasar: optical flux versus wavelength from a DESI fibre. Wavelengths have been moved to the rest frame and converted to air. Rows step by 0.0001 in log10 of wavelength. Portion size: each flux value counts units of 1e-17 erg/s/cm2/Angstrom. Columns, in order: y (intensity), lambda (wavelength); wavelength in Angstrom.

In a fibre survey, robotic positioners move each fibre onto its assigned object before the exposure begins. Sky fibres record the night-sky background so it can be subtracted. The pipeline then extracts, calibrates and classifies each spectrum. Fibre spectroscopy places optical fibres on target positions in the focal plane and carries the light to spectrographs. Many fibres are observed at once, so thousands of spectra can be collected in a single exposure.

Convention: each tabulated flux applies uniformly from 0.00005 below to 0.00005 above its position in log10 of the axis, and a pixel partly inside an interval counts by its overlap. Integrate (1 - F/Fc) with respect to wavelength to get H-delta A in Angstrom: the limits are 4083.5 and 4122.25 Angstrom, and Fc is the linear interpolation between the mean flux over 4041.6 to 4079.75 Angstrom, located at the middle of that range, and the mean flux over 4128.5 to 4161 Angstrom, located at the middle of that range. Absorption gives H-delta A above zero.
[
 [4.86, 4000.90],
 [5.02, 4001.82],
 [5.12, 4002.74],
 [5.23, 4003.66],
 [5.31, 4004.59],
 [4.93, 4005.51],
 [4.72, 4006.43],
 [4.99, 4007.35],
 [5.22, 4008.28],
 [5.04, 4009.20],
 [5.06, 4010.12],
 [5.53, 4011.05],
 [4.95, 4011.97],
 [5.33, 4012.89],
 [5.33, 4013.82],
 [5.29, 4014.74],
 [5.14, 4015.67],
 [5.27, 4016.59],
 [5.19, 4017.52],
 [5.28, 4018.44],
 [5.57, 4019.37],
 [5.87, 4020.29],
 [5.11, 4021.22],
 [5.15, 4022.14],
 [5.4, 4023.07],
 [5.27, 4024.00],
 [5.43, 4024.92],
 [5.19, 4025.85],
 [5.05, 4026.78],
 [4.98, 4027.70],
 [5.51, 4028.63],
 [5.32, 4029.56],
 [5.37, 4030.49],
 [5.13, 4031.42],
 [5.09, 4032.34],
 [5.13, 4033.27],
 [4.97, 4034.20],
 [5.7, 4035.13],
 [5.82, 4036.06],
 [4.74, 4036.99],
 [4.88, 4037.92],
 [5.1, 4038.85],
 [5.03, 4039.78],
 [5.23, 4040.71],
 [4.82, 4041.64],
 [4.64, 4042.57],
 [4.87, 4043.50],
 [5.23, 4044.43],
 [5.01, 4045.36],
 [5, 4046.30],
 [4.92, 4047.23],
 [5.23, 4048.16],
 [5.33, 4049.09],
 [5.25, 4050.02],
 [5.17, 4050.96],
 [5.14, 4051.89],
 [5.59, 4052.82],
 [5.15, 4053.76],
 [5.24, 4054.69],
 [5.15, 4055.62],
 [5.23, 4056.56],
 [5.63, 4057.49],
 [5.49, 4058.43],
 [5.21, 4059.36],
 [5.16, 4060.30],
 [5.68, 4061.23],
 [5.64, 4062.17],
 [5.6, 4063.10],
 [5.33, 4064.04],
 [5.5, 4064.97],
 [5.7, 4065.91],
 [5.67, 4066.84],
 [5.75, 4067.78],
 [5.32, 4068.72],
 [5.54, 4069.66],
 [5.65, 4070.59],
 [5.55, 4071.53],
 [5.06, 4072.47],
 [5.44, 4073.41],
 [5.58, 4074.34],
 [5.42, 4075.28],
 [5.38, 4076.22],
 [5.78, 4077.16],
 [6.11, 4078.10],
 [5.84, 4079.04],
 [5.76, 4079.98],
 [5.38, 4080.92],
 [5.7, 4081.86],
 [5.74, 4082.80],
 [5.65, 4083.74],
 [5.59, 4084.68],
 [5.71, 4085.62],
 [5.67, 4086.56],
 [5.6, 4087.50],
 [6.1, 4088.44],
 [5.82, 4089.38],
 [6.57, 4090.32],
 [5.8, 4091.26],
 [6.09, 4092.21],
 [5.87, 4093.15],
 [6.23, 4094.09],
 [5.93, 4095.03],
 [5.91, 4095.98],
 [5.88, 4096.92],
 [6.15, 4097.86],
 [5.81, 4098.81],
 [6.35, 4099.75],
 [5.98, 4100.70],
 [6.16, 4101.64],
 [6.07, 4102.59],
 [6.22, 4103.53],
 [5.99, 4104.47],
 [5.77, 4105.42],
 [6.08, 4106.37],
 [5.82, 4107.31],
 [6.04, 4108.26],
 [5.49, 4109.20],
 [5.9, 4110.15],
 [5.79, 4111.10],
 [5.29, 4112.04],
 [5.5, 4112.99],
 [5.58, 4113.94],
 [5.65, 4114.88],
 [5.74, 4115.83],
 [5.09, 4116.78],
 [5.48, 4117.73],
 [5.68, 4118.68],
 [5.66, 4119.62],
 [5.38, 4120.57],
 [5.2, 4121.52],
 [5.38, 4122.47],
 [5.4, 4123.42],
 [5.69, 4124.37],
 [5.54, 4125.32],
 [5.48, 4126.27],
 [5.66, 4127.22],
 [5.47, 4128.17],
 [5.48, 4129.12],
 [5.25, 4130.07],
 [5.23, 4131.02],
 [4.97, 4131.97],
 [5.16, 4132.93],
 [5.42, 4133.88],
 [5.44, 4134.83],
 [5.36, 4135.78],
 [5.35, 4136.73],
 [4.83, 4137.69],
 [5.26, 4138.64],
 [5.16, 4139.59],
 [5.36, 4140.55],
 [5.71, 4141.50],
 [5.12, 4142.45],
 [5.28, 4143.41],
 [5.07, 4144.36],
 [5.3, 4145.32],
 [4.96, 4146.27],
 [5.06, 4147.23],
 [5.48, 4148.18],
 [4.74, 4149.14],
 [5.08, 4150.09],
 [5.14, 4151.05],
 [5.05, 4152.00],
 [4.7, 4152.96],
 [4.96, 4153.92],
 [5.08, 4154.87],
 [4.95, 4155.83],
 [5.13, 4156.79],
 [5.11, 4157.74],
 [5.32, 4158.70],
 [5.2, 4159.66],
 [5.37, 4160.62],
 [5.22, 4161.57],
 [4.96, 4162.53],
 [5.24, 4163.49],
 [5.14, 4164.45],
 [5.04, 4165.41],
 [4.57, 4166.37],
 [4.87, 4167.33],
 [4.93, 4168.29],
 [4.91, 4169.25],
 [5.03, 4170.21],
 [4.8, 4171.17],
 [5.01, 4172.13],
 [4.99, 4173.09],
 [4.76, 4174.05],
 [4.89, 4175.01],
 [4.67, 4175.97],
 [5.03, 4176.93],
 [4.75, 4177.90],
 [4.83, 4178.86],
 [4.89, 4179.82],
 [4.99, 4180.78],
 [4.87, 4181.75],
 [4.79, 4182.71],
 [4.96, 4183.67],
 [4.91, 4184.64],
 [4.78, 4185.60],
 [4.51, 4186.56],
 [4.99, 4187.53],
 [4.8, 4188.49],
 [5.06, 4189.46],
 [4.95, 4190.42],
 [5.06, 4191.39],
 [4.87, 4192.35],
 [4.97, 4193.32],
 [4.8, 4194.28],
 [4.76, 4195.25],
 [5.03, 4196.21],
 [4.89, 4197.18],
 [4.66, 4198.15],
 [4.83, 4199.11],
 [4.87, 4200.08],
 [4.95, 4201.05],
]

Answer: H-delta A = -3.9 Angstrom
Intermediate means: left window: 5.37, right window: 5.18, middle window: 5.81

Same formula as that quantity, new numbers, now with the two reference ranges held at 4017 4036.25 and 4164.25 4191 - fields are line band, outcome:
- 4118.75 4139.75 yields -1.45 Angstrom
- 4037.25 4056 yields 0.54 Angstrom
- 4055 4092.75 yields -3.25 Angstrom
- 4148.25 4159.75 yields -0.24 Angstrom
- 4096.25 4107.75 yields -2.10 Angstrom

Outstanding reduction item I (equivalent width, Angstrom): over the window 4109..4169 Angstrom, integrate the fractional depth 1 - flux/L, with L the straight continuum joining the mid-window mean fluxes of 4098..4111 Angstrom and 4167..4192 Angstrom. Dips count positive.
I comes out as 2.2 Angstrom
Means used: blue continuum 5.97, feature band 5.27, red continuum 4.89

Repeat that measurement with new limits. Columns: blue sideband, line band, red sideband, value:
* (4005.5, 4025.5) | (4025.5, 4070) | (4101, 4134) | 0.8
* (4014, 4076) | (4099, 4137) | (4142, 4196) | -3.7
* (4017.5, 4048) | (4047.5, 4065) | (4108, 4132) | -0.2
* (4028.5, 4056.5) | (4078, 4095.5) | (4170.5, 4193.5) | -2.7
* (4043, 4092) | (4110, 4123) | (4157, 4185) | -0.7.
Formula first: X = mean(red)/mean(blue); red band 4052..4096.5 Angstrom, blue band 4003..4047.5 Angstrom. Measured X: 1.09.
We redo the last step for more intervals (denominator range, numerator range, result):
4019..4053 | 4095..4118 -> 1.12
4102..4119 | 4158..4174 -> 0.88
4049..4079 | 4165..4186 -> 0.89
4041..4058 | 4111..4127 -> 1.07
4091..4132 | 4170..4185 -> 0.85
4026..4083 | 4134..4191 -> 0.94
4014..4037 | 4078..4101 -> 1.11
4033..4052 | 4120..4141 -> 1.05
